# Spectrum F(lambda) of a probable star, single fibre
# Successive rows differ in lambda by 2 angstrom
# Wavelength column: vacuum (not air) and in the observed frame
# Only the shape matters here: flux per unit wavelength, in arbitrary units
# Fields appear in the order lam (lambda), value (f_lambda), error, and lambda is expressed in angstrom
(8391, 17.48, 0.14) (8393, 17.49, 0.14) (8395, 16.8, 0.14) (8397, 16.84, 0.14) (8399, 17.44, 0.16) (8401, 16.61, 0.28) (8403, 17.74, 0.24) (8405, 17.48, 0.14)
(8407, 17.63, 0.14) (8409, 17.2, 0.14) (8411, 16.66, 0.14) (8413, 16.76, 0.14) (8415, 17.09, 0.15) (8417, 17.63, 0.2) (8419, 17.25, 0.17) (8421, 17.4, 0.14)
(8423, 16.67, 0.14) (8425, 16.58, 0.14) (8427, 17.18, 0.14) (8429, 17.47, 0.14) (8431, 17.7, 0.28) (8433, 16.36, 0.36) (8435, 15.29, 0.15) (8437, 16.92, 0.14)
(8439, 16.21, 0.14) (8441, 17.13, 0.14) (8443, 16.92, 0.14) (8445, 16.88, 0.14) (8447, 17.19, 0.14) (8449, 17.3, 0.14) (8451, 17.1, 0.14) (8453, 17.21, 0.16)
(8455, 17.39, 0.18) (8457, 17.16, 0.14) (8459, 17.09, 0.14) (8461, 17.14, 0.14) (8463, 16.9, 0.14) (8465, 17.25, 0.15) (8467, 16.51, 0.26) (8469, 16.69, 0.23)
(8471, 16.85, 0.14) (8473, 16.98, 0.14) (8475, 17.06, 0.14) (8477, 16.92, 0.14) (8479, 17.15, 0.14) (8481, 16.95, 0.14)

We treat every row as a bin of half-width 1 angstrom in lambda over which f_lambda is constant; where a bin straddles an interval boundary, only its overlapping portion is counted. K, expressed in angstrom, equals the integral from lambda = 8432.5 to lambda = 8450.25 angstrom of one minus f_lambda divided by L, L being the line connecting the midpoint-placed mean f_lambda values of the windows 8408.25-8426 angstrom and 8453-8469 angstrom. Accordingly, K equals 0.3 angstrom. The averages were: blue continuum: 17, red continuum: 17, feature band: 16.7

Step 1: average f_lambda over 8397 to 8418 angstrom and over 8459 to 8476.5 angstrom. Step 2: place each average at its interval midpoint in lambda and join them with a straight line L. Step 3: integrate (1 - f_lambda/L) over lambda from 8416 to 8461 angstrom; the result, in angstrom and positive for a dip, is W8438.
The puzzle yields 0.16 angstrom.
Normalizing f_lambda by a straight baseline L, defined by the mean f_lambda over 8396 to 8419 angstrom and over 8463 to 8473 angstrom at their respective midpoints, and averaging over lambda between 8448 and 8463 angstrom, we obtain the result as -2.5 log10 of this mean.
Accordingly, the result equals -0.02 mag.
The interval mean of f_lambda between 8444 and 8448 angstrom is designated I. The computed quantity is 17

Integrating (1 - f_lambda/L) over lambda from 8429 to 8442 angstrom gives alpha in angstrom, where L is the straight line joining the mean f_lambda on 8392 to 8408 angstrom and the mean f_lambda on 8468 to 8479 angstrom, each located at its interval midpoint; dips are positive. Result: 0.3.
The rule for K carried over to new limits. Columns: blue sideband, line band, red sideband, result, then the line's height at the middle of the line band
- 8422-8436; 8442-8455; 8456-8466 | -0.1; 17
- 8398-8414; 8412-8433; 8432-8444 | -0.4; 16.8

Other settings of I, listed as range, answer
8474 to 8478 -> 17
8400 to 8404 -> 17.2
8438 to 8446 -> 16.8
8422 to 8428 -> 16.8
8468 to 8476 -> 16.9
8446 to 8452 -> 17.2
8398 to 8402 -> 17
